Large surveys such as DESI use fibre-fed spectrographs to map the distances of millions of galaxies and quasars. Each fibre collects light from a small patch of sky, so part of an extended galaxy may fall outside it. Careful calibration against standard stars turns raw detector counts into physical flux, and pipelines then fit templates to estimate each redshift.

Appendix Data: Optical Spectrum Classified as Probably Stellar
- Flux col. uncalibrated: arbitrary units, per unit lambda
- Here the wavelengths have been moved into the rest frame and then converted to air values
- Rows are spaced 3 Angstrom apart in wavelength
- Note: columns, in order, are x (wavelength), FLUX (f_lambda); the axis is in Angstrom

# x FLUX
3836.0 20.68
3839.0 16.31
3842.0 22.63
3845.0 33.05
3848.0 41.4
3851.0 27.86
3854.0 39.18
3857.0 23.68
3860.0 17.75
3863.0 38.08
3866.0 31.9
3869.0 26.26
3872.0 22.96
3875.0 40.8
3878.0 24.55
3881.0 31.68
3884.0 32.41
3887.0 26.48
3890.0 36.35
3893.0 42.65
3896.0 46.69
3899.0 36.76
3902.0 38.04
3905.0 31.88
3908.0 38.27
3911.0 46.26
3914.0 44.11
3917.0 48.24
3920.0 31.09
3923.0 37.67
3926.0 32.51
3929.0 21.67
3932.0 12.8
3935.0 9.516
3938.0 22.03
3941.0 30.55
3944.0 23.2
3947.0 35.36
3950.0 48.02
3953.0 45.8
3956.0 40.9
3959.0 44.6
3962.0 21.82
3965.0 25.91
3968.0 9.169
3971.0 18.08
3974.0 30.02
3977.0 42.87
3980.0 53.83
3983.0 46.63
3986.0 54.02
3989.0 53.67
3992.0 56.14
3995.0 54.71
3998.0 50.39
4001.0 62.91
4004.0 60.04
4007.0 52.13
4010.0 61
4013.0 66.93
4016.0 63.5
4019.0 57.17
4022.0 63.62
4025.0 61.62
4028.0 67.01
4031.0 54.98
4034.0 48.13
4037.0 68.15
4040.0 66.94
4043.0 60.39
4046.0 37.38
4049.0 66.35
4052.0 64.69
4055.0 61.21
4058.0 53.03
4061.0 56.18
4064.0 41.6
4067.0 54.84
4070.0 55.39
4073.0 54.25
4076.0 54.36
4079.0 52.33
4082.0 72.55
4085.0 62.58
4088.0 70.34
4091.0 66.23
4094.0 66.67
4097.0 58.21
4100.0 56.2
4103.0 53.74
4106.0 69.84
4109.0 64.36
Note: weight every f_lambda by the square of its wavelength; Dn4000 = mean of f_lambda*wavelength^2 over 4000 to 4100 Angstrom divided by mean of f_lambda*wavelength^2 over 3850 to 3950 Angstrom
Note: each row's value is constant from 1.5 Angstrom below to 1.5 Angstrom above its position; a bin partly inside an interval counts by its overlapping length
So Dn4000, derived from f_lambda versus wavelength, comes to 2.00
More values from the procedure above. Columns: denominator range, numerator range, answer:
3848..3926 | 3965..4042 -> 1.61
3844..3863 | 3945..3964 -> 1.31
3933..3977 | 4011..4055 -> 2.15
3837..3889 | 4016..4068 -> 2.17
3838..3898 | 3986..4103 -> 2.05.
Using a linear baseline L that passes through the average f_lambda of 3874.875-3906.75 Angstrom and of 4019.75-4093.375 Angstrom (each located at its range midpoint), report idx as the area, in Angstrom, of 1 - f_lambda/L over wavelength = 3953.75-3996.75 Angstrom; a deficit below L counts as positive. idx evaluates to 7.2 Angstrom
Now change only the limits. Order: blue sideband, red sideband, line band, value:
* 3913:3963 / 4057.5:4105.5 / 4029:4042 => -2.5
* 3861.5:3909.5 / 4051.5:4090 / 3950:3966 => 2.2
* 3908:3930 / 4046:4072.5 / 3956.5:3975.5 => 7.8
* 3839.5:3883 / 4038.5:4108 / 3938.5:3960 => 2.4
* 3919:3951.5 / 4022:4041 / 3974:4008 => -3.8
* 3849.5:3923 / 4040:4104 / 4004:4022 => -3.5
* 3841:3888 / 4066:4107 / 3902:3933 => 1.8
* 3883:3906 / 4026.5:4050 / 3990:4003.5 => -1.0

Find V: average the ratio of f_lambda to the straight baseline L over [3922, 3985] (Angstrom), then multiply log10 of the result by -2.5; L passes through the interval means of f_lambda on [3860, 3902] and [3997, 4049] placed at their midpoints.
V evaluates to 0.44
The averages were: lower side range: 33.2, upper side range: 59.3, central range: 31.2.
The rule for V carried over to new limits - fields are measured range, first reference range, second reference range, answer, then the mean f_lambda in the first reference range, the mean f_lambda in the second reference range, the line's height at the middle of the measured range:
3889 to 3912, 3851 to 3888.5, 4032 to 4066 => -0.16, 29.6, 56.7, 34.2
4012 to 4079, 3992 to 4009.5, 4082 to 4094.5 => 0.07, 56.3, 67.2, 61.9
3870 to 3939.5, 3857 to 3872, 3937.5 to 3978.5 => -0.13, 27.5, 31.5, 29.2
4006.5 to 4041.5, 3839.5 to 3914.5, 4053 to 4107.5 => -0.18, 33.3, 58.9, 51.8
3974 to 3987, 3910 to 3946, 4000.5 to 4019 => 0.06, 29.8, 60.7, 49.6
